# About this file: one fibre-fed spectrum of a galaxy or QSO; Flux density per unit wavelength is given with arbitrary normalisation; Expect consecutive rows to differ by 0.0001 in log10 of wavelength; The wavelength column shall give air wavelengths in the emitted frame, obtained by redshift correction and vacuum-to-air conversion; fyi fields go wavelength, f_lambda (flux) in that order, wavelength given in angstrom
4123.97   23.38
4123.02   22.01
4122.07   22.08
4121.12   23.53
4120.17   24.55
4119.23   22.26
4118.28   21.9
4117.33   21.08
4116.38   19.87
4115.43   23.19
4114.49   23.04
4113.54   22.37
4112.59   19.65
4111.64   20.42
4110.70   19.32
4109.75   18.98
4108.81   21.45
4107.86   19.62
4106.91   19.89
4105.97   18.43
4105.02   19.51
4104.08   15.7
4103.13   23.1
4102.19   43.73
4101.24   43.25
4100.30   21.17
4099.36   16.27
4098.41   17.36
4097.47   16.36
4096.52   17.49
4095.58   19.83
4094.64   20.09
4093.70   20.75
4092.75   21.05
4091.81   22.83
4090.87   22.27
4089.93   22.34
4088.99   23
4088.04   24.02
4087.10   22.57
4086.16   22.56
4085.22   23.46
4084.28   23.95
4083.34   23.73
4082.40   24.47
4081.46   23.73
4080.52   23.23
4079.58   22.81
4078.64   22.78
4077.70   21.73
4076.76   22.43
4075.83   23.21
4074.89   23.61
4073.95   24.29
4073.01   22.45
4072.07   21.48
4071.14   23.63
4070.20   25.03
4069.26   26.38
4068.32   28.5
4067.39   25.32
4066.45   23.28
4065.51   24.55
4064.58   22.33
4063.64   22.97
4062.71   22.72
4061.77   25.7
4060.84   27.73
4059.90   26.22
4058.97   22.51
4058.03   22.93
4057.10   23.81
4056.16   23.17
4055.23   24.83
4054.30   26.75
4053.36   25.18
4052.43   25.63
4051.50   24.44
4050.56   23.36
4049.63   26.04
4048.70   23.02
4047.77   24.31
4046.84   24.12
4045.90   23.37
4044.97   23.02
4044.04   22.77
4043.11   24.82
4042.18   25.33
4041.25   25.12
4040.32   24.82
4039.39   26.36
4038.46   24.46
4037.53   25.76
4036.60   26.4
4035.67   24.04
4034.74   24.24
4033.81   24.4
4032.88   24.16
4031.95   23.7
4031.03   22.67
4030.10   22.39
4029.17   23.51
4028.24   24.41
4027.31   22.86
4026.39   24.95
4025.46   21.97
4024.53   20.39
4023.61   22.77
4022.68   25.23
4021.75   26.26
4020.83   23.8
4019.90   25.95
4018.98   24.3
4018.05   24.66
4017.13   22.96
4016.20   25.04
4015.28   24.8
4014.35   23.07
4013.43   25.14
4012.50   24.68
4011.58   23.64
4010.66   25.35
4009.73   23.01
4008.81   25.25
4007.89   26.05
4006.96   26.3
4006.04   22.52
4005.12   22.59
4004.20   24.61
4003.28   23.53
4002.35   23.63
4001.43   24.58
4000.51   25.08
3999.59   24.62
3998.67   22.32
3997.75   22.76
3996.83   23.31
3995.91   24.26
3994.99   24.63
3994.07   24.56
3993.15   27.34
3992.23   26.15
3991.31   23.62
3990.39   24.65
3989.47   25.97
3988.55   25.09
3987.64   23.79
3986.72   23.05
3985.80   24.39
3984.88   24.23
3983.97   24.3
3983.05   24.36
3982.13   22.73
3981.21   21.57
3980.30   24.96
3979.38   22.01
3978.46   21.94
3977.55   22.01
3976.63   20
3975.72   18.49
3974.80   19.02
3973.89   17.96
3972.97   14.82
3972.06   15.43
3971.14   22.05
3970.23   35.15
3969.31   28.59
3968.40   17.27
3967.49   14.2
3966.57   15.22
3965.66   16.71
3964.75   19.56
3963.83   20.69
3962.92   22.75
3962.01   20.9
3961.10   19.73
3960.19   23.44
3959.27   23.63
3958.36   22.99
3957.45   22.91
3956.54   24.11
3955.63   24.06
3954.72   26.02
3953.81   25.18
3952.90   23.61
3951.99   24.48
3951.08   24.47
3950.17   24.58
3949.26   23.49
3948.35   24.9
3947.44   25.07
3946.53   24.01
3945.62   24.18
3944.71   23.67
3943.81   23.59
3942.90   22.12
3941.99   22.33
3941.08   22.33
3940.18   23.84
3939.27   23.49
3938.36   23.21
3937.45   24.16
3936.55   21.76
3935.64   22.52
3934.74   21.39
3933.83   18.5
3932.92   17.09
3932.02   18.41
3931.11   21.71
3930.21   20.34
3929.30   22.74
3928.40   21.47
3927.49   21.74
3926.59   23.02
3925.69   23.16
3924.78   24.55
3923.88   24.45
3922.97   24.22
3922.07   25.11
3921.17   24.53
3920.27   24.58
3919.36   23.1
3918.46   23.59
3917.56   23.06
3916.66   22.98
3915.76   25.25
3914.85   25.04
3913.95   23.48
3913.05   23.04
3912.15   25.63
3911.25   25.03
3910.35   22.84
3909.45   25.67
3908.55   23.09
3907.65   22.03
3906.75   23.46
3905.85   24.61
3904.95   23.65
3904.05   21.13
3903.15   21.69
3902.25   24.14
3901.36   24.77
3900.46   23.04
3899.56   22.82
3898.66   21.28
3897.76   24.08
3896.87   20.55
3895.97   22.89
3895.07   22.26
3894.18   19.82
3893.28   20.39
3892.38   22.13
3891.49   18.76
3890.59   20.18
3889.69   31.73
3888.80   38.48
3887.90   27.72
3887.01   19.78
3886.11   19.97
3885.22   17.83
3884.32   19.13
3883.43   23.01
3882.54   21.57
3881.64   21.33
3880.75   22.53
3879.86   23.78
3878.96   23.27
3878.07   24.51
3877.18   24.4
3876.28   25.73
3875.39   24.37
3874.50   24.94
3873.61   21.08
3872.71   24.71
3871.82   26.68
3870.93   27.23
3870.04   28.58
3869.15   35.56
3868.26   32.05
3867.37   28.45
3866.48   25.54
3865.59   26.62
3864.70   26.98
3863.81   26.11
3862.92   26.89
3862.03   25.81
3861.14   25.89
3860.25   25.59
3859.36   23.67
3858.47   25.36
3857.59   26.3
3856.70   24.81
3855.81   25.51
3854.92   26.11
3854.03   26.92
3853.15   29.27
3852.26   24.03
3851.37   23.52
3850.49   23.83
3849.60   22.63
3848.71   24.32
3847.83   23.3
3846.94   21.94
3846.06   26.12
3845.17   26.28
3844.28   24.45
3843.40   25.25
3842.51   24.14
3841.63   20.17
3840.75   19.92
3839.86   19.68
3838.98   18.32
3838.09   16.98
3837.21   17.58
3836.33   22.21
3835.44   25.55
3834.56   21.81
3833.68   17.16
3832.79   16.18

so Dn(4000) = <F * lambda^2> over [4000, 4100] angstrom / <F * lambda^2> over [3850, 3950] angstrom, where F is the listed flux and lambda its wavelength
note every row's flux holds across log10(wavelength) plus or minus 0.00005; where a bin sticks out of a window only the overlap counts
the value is 1.07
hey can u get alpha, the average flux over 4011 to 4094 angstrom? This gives 24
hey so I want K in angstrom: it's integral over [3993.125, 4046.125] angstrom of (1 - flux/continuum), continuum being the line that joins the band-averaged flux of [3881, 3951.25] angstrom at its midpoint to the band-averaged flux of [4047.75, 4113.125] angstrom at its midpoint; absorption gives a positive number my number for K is -2.5 angstrom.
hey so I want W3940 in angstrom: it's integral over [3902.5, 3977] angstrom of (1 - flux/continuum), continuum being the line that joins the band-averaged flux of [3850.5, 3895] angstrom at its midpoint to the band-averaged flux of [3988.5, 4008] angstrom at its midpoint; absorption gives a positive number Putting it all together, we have 6.43 angstrom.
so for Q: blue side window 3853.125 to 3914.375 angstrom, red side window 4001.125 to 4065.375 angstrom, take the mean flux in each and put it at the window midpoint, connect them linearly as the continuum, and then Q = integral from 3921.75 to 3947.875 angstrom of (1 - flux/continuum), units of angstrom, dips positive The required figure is 2.0 angstrom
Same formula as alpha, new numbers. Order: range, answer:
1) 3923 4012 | 22.9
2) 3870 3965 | 23.2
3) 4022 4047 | 24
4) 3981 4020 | 24.3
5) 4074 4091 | 23.2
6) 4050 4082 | 24.1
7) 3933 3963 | 23.2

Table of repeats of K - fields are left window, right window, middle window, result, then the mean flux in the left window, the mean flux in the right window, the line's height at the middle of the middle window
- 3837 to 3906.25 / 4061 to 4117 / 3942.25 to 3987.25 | 2.2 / 24.1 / 22.7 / 23.5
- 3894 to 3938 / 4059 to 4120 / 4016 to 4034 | -0.8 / 22.9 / 22.8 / 22.8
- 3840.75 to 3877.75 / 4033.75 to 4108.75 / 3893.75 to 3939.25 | 4.0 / 25.6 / 23.6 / 25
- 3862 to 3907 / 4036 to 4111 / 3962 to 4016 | 2.0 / 24.3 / 23.5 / 23.8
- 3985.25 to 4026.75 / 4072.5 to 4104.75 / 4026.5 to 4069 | -1.5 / 24.3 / 23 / 23.6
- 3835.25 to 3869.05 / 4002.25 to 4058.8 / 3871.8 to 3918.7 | 2.1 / 24.5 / 24.2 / 24.5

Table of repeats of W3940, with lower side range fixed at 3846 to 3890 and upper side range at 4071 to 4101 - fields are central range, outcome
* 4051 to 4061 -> -1.0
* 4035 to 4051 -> -1.3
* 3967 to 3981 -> 1.6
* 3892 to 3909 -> 1.6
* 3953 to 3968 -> 1.6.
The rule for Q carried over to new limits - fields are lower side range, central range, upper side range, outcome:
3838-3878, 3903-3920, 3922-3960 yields 0.1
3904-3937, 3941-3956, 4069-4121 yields -0.8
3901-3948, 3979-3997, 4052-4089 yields -0.6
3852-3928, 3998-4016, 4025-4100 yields -0.4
